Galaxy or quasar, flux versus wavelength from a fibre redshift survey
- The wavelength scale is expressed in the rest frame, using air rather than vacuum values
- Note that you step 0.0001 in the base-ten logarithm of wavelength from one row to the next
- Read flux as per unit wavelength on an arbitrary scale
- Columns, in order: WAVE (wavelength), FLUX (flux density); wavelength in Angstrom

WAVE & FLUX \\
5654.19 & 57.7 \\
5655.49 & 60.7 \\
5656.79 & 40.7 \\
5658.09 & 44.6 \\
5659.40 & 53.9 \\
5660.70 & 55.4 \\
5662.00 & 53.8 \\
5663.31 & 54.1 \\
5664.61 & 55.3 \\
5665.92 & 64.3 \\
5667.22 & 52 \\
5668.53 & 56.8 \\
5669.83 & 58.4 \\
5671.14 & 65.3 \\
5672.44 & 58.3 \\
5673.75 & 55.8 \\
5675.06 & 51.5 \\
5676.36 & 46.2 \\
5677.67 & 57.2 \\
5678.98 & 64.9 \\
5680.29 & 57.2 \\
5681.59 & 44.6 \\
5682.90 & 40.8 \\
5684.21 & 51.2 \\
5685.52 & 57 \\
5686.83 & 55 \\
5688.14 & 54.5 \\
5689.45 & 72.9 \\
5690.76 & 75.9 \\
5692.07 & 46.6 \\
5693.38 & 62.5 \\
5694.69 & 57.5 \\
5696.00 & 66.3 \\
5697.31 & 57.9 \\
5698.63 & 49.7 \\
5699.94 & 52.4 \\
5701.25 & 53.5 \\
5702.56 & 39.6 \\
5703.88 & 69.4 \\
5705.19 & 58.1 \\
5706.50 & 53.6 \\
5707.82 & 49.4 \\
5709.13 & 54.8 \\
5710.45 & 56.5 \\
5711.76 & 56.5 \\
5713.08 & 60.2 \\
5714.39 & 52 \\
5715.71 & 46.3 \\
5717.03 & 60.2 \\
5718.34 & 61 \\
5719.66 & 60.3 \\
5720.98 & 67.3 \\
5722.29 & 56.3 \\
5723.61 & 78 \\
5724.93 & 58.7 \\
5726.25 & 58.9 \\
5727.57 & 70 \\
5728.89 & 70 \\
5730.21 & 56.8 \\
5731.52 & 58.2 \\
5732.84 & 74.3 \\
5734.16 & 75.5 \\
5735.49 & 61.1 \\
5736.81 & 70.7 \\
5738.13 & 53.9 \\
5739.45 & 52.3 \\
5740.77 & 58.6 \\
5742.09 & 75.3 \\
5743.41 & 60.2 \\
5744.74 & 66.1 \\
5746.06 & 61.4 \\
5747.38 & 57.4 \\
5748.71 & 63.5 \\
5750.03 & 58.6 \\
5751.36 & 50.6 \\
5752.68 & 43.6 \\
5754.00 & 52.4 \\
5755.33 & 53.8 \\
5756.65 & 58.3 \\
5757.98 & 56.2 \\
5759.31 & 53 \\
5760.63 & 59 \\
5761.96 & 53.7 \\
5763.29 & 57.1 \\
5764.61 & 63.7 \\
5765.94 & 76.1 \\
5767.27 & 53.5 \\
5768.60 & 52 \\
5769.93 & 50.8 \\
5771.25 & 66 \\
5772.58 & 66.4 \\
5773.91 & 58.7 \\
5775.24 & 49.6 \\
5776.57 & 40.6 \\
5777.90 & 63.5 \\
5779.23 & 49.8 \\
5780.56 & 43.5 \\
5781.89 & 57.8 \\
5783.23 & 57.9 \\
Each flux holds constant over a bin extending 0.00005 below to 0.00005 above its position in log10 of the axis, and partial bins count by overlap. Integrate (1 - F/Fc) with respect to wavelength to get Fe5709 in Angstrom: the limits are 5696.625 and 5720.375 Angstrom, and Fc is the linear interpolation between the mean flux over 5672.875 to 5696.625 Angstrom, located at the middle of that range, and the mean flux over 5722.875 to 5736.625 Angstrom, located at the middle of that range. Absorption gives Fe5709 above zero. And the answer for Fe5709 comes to 2.5 Angstrom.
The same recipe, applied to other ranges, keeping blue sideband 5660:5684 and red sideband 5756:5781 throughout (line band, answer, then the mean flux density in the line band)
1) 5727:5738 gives -2.1 Angstrom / 66.4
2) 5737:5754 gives -0.7 Angstrom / 58.6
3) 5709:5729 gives -1.6 Angstrom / 60.3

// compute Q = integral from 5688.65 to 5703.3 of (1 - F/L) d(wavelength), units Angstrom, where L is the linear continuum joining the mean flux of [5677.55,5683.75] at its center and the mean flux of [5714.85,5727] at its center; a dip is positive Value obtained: -0.6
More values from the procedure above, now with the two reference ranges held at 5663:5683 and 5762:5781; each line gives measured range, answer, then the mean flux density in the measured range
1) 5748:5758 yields 0.33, 54.5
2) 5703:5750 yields -4.15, 61.1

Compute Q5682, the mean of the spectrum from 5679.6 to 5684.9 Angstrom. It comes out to 48.6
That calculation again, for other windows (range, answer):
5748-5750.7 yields 60.8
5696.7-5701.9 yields 53.3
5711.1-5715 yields 56.4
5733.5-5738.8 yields 65.2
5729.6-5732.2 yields 57.9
